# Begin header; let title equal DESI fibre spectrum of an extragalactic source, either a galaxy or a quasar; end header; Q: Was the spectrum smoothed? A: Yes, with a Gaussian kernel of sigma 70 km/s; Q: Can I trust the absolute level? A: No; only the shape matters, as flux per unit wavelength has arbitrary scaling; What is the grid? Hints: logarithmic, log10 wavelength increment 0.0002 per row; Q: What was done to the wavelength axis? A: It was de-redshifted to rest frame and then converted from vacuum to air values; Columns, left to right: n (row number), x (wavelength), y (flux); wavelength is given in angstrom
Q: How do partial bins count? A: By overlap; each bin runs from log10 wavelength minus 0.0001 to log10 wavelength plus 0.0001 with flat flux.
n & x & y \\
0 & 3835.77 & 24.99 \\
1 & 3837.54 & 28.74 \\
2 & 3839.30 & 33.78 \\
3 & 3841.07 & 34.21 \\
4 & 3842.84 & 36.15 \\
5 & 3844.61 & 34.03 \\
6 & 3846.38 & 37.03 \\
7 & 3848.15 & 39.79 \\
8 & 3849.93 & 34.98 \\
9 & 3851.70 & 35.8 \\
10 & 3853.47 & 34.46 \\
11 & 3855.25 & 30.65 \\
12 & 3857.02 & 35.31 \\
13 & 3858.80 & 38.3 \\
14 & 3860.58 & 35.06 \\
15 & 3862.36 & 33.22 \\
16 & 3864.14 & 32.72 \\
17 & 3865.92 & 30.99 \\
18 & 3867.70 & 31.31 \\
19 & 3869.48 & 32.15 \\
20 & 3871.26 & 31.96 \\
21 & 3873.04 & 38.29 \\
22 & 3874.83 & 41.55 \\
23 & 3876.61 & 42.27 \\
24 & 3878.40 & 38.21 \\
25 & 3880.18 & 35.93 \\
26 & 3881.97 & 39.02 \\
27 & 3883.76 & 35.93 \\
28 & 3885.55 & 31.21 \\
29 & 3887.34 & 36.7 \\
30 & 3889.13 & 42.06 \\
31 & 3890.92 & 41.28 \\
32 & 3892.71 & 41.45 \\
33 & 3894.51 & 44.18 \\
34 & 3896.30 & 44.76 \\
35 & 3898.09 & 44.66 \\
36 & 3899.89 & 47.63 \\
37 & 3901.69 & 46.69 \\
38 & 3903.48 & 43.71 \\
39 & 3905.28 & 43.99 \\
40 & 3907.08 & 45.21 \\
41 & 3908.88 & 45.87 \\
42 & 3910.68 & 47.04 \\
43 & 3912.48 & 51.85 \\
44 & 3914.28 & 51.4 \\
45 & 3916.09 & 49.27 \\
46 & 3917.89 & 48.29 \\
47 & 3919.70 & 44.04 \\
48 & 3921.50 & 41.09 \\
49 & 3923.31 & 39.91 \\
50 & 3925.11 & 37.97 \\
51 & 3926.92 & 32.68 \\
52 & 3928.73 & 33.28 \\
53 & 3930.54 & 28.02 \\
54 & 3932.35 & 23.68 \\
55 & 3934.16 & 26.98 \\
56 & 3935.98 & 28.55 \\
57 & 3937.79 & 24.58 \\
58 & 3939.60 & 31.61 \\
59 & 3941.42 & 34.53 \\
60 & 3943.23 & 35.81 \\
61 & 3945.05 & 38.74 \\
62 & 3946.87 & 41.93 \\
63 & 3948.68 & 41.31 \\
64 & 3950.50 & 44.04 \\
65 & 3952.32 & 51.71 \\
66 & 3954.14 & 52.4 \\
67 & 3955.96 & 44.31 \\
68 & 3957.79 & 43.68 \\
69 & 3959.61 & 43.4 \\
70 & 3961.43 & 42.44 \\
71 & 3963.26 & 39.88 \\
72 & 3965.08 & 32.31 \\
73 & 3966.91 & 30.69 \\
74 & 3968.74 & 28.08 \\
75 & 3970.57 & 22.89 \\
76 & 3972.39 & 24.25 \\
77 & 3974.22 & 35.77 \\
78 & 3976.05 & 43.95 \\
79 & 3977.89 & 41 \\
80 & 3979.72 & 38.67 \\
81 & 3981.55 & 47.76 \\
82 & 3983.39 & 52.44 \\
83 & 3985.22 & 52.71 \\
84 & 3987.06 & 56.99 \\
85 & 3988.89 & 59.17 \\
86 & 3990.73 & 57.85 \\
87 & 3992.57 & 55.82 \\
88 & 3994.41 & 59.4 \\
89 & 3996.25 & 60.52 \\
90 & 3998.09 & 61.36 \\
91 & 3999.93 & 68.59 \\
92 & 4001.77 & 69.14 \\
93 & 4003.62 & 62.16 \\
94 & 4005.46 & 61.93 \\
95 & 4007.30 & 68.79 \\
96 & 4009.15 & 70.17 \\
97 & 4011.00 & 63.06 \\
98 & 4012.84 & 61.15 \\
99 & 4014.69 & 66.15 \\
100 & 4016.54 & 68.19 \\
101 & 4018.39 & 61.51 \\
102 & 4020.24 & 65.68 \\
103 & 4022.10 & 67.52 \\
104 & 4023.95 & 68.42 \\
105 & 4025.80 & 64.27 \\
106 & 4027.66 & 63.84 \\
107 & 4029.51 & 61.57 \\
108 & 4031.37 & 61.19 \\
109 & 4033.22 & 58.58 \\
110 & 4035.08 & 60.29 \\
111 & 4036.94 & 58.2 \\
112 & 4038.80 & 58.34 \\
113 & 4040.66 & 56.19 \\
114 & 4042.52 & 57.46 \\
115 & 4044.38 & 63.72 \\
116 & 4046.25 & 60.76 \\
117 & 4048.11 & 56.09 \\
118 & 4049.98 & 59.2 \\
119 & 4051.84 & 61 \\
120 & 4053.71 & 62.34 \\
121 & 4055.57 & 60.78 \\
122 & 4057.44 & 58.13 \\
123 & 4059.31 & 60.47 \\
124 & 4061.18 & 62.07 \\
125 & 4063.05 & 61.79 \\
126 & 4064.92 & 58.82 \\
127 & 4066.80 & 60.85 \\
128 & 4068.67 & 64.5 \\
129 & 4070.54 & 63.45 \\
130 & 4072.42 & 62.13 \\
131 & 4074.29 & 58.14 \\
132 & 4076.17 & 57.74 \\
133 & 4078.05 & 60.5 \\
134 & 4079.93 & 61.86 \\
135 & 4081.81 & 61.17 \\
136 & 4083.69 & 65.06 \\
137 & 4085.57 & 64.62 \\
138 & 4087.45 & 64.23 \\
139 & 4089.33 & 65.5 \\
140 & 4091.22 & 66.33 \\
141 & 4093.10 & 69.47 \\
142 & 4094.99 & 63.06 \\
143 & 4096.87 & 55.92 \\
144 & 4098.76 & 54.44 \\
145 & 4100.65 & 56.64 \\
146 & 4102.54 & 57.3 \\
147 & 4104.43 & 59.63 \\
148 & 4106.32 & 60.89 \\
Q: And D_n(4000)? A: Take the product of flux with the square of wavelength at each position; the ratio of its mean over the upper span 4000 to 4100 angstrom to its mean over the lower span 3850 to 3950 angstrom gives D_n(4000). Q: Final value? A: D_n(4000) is 1.75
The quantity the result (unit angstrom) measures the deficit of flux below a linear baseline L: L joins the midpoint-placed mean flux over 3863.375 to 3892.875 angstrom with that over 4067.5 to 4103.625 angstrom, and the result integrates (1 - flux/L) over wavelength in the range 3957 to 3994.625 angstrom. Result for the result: 4.3 angstrom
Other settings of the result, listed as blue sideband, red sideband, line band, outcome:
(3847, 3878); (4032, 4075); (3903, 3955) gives 4.5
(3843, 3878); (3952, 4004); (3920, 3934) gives 2.7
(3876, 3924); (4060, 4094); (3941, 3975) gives 7.6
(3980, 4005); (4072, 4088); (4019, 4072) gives -0.8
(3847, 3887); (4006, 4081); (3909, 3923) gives -1.4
